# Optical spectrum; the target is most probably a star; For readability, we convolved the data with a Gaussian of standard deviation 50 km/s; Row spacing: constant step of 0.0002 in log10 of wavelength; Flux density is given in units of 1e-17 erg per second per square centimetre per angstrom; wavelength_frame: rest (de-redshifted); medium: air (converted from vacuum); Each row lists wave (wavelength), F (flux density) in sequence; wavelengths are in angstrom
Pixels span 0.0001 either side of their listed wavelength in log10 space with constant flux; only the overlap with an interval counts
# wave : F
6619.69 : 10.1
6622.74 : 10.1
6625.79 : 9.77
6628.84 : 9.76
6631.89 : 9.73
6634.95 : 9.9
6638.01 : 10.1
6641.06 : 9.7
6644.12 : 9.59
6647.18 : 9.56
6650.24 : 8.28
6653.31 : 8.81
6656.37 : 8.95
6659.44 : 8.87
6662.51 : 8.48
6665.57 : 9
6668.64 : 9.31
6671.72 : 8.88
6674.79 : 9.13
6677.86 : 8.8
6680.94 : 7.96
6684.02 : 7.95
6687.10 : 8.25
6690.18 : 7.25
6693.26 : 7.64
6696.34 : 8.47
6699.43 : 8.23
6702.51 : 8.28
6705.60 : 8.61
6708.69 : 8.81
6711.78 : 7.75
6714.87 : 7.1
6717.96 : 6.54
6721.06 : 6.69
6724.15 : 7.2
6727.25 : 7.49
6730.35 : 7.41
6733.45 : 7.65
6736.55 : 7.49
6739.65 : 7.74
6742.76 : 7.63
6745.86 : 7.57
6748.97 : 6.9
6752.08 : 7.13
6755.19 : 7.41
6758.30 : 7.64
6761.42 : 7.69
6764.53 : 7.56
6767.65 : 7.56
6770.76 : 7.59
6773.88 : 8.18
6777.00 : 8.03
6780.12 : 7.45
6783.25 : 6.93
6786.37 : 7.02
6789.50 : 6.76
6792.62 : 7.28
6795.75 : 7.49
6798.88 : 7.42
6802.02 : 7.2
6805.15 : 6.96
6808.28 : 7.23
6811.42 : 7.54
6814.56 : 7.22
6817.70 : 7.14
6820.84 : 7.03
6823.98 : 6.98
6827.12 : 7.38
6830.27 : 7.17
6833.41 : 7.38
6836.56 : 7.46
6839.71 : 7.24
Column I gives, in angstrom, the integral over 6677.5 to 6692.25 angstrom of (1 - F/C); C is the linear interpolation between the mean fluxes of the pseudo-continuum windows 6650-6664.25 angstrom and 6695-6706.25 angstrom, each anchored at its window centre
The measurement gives 0.93 angstrom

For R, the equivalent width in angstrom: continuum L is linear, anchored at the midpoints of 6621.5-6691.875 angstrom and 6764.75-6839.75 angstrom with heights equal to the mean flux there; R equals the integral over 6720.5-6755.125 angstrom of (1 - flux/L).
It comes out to 3.0 angstrom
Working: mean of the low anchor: 9.04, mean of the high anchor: 7.32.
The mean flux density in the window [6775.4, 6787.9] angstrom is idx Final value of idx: 7.36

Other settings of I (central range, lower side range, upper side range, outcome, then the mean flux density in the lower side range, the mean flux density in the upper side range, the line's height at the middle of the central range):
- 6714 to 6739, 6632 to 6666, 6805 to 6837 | 3.3 angstrom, 9.23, 7.23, 8.33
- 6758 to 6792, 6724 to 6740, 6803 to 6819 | -0.6 angstrom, 7.5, 7.22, 7.35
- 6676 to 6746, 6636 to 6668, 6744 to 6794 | 4.3 angstrom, 9.15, 7.42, 8.28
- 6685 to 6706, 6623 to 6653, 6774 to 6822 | 1.6 angstrom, 9.59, 7.28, 8.76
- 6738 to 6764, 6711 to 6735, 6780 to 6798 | -1.0 angstrom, 7.21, 7.14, 7.18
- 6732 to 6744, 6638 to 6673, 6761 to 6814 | 0.6 angstrom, 9.09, 7.4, 8.03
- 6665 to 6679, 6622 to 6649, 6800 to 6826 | 0.3 angstrom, 9.78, 7.17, 9.24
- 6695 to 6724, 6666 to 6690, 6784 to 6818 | 1.5 angstrom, 8.55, 7.2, 8.2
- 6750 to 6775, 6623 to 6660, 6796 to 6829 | 0.9 angstrom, 9.46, 7.22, 7.87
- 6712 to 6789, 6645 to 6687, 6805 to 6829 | 4.7 angstrom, 8.76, 7.2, 7.89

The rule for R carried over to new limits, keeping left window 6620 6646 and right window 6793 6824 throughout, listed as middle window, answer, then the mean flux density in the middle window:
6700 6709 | 0.3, 8.5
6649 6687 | 2.6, 8.69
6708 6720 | 1.7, 7.42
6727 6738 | 1.1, 7.51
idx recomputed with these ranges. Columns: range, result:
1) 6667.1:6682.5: 8.81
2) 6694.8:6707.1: 8.4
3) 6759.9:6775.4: 7.72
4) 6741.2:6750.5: 7.37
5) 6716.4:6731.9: 7.07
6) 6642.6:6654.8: 9.06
